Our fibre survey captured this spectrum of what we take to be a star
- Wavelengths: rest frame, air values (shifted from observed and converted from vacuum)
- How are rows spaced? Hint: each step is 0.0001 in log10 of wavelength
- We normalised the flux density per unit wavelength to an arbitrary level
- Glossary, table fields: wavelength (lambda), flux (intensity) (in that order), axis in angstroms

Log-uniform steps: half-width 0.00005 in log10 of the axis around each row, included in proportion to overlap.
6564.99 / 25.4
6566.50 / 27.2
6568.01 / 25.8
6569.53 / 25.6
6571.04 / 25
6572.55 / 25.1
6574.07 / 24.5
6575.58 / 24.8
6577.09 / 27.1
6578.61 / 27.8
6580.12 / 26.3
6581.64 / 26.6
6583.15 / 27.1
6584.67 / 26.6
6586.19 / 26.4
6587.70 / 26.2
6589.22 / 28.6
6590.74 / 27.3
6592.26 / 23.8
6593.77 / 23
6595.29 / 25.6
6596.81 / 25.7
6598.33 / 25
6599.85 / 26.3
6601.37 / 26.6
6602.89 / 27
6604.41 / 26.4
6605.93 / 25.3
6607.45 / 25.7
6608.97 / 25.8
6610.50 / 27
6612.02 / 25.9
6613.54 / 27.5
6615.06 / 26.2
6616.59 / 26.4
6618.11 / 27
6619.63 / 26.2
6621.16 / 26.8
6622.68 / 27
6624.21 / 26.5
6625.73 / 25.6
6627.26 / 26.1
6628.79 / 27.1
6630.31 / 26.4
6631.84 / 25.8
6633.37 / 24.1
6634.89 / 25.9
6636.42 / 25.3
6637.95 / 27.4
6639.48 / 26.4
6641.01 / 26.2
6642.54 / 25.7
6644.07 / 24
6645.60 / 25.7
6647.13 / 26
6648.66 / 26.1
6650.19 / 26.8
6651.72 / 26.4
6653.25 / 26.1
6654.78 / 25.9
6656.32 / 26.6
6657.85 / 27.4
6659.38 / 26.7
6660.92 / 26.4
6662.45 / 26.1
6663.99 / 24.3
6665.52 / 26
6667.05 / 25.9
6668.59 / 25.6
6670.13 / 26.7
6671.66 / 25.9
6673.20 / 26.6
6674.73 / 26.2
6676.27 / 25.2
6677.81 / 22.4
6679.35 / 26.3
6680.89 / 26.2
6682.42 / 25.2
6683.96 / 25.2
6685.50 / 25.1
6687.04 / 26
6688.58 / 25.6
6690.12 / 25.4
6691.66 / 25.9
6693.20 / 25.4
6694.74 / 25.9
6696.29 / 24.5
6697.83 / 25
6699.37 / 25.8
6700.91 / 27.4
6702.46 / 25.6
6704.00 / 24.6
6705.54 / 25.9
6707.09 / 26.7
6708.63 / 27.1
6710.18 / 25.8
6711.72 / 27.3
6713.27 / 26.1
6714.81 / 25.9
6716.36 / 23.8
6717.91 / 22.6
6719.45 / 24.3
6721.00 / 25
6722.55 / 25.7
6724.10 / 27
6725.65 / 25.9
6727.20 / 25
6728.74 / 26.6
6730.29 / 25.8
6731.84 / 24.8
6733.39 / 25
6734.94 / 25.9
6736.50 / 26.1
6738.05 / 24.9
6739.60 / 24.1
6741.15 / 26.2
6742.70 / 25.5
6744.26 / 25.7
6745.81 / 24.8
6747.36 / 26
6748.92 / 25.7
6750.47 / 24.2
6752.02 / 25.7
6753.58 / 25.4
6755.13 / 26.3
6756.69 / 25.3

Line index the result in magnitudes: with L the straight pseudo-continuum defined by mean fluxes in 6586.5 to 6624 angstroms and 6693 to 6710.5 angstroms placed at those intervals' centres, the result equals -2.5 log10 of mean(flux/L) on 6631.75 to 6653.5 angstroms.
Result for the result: 0.01 mag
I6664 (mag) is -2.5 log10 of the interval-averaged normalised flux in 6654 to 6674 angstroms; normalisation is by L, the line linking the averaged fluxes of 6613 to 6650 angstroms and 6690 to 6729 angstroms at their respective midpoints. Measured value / -0.01 mag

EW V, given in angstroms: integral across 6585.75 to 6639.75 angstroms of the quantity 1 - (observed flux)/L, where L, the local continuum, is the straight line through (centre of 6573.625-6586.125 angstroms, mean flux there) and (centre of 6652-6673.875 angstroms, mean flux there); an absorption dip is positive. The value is 0.3 angstroms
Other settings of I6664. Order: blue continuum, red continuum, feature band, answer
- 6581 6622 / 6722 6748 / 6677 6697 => 0.021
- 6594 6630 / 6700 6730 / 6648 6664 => -0.014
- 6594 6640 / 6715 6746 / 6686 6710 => -0.011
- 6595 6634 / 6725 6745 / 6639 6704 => 0.003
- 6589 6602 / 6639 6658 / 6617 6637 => -0.011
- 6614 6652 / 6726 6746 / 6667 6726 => 0.005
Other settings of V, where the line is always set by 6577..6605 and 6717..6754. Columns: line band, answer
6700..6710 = -0.26 angstroms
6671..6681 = 0.08 angstroms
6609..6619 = -0.19 angstroms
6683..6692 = 0.04 angstroms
